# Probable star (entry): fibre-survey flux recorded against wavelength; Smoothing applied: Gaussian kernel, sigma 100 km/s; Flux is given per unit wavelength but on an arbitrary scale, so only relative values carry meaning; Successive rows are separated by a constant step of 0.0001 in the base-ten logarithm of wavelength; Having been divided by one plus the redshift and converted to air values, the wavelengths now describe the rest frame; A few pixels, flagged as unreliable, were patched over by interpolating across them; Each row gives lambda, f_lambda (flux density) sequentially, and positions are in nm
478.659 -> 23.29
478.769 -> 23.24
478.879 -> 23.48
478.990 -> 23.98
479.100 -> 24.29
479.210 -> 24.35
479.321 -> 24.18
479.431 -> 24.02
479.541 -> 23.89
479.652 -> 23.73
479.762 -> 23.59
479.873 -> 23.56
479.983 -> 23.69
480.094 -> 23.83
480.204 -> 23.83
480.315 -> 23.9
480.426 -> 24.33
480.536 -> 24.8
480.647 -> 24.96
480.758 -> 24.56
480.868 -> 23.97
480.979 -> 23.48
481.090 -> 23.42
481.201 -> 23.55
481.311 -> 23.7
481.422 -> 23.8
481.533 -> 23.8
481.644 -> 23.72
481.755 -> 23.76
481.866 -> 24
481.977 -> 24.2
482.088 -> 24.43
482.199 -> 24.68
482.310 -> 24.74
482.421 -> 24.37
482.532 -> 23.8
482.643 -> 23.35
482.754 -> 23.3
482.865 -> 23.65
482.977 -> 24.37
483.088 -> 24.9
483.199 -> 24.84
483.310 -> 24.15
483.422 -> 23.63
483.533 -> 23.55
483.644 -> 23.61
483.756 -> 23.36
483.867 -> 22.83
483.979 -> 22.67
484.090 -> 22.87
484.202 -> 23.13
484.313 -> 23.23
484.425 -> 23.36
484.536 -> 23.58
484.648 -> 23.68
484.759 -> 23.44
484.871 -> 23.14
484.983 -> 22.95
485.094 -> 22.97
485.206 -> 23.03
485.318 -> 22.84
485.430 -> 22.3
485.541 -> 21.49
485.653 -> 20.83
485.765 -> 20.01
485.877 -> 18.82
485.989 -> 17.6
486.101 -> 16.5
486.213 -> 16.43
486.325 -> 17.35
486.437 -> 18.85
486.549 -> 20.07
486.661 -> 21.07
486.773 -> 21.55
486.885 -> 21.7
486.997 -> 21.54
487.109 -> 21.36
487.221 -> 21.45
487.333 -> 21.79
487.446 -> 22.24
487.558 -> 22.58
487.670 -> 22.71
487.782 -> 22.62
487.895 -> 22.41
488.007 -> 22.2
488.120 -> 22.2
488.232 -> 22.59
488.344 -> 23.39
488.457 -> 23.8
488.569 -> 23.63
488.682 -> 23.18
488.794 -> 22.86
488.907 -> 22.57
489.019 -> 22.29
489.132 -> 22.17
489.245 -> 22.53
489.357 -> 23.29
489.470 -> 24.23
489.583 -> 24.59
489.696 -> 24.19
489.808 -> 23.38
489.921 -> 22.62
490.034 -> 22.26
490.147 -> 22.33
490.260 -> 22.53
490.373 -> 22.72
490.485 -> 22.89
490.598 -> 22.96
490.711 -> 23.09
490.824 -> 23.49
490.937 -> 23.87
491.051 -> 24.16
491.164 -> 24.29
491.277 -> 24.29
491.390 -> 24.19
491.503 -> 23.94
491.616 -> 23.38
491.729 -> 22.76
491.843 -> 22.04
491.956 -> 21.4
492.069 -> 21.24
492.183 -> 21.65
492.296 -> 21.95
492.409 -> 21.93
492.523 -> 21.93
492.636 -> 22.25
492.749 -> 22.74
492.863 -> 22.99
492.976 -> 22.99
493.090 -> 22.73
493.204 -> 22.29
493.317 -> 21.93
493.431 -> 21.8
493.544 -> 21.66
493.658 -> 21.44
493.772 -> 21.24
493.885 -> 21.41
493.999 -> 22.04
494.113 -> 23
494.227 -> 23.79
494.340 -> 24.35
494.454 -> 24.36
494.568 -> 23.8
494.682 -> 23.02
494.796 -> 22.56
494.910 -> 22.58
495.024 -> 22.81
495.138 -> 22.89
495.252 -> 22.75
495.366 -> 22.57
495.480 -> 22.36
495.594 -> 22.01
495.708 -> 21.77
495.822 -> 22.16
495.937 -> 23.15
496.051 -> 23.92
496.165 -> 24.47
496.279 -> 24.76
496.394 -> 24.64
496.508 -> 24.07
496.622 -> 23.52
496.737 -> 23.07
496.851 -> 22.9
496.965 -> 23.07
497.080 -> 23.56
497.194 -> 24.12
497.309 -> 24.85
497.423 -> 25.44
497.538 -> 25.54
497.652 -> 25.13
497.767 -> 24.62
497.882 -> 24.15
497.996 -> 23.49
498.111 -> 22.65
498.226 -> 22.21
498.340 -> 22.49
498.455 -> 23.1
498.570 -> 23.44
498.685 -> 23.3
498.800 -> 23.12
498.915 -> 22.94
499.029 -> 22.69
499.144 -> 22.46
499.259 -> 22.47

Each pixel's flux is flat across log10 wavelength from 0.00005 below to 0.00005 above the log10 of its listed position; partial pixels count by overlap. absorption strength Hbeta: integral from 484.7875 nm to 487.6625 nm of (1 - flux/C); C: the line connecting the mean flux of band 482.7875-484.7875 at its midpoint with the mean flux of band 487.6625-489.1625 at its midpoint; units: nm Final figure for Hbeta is 0.28 nm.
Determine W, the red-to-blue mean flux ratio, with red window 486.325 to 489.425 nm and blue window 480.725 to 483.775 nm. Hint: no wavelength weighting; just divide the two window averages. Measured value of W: 0.9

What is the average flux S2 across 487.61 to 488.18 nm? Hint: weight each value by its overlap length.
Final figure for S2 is 22.4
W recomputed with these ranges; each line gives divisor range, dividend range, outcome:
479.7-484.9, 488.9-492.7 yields 0.96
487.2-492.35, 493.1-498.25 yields 1.01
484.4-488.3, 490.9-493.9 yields 1.05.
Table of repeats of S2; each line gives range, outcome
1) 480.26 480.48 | 24.1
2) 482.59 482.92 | 23.5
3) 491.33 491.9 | 23.3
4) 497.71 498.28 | 23.4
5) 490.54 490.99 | 23.3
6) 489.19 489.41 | 23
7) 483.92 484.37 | 22.9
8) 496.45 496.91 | 23.4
